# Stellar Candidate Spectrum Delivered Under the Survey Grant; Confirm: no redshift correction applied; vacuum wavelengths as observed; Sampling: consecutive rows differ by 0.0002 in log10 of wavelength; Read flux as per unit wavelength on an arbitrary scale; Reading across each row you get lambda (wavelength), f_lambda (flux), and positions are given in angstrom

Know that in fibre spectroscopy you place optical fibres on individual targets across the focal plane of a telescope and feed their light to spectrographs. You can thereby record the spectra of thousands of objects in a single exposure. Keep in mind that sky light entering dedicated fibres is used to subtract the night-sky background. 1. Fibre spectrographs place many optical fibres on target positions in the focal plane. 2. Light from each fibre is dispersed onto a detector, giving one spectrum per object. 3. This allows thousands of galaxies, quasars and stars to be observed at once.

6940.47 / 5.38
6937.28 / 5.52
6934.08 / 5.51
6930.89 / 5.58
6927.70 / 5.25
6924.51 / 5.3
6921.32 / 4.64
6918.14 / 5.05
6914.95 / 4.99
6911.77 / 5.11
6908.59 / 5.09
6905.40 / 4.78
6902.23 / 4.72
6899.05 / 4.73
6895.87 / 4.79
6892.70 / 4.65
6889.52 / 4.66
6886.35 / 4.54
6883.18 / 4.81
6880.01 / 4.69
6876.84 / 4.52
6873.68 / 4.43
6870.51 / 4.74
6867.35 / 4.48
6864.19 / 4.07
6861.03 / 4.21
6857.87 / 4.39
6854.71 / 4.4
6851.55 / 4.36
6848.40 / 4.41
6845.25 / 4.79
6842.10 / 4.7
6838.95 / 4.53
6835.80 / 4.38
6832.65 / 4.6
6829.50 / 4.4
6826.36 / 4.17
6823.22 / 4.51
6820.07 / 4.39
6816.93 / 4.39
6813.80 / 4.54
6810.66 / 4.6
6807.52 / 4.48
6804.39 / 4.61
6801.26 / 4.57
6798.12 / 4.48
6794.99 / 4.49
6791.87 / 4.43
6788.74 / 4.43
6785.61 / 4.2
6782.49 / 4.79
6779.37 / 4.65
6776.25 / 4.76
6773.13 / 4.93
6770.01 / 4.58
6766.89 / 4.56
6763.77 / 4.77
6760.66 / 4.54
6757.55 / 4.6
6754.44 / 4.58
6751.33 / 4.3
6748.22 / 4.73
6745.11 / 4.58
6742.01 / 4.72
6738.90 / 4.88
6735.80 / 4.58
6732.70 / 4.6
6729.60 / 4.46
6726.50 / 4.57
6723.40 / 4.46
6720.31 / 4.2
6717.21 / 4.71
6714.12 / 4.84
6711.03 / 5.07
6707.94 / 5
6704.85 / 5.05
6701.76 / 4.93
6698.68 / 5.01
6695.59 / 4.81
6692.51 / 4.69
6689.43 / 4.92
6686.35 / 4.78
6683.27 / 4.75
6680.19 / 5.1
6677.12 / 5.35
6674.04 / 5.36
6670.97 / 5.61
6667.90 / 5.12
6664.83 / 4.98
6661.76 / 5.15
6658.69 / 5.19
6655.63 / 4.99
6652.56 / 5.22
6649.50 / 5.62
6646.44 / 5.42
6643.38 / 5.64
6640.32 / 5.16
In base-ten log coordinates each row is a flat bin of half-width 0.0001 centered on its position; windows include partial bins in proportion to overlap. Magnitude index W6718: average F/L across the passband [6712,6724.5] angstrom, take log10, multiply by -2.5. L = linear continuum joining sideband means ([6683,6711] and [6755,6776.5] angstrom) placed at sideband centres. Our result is 0.06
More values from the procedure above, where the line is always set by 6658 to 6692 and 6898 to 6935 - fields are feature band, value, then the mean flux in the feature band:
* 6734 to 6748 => 0.09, 4.69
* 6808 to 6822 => 0.14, 4.48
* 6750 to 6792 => 0.11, 4.59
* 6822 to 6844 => 0.14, 4.47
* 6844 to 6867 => 0.16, 4.38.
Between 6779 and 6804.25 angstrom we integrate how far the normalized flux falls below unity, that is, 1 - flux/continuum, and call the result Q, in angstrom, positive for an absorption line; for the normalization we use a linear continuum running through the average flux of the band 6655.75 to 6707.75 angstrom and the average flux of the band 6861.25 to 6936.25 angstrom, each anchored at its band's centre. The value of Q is 2.2 angstrom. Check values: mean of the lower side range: 5.05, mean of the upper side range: 4.83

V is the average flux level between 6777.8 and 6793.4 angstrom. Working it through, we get 4.5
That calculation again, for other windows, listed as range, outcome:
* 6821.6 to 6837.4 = 4.41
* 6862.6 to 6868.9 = 4.28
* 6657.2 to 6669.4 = 5.11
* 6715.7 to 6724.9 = 4.46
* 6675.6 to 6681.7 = 5.23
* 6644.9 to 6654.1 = 5.42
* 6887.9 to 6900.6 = 4.71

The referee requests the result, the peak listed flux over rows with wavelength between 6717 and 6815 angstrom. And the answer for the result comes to 4.93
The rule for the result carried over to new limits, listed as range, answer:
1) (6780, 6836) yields 4.79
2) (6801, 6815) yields 4.61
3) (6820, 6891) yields 4.81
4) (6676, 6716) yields 5.35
